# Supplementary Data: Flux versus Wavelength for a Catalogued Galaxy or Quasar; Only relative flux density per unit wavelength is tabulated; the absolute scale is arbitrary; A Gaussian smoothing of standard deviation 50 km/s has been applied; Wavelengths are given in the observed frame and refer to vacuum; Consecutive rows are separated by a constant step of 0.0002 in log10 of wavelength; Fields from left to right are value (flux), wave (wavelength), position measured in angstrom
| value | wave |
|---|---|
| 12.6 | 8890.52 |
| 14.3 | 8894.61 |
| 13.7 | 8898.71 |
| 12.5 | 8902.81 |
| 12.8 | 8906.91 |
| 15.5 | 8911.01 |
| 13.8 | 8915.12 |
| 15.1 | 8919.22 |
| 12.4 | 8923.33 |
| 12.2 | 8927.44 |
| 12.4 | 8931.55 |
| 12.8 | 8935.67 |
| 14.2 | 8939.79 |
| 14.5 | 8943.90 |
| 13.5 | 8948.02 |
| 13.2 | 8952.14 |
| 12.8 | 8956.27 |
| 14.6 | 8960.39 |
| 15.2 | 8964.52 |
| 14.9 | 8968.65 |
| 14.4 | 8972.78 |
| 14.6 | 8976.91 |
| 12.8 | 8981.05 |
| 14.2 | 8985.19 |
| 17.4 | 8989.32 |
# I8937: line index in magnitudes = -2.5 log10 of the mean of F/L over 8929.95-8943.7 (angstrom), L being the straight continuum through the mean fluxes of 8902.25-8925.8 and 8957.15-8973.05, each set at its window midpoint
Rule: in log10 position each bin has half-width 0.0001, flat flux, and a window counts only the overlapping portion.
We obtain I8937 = 0.06 mag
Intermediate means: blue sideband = 13.7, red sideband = 14.7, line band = 13.3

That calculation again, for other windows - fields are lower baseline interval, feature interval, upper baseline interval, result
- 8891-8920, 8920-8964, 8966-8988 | 0.06 mag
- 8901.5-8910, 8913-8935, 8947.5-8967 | 0.01 mag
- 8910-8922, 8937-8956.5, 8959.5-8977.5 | 0.08 mag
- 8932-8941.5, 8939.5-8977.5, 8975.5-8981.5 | -0.05 mag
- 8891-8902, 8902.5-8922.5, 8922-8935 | -0.08 mag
